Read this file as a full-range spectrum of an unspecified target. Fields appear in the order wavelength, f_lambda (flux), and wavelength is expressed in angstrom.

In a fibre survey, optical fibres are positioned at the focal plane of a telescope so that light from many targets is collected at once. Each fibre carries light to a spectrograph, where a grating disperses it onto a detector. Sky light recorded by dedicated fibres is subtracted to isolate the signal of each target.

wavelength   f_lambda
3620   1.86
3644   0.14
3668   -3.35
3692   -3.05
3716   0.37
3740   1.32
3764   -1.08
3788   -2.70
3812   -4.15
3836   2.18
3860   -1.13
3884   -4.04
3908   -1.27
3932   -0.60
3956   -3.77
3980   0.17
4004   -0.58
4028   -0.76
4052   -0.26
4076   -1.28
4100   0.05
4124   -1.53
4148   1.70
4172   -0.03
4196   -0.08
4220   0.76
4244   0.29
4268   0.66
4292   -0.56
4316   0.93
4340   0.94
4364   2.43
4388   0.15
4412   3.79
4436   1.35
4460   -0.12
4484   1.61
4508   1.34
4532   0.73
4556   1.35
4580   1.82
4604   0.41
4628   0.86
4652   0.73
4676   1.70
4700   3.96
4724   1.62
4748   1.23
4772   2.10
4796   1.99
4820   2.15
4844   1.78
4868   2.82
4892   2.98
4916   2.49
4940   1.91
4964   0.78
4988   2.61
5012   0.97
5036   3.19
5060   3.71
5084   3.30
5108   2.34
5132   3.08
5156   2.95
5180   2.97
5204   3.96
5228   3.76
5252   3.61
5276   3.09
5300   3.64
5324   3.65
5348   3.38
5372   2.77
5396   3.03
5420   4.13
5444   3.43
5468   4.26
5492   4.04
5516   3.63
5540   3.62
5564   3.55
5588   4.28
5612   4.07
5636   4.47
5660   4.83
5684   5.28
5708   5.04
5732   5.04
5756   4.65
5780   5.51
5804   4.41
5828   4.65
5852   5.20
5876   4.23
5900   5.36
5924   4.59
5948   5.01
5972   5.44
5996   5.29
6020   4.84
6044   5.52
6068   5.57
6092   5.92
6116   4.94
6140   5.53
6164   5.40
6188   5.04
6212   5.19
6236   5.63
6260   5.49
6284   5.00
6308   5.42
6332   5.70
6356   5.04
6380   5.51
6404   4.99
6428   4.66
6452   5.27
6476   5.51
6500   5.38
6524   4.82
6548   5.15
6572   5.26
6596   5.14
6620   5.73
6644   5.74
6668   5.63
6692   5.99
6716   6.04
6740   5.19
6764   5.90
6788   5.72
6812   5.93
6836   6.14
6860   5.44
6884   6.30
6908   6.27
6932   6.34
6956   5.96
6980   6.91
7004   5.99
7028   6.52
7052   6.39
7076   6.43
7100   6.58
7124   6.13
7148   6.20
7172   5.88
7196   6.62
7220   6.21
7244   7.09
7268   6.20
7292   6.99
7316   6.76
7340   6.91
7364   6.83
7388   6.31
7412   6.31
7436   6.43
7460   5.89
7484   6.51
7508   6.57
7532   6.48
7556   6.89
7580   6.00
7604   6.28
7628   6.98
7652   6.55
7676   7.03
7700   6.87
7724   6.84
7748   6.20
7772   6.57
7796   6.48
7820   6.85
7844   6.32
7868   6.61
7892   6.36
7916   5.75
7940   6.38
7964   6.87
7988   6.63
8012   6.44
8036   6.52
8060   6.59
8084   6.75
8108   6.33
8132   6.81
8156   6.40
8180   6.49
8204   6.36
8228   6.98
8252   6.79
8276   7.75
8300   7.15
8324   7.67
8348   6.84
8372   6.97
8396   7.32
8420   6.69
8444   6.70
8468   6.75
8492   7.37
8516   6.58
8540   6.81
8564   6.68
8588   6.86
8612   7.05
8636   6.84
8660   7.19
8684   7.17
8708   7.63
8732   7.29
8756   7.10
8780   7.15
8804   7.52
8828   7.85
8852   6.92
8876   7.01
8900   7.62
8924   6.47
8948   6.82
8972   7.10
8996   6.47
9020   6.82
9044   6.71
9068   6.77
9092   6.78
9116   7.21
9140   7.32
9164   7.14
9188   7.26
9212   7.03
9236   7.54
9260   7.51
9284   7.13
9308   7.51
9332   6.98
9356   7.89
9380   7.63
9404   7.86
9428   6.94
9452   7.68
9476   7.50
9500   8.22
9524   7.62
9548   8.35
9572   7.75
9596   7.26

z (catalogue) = 0.26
